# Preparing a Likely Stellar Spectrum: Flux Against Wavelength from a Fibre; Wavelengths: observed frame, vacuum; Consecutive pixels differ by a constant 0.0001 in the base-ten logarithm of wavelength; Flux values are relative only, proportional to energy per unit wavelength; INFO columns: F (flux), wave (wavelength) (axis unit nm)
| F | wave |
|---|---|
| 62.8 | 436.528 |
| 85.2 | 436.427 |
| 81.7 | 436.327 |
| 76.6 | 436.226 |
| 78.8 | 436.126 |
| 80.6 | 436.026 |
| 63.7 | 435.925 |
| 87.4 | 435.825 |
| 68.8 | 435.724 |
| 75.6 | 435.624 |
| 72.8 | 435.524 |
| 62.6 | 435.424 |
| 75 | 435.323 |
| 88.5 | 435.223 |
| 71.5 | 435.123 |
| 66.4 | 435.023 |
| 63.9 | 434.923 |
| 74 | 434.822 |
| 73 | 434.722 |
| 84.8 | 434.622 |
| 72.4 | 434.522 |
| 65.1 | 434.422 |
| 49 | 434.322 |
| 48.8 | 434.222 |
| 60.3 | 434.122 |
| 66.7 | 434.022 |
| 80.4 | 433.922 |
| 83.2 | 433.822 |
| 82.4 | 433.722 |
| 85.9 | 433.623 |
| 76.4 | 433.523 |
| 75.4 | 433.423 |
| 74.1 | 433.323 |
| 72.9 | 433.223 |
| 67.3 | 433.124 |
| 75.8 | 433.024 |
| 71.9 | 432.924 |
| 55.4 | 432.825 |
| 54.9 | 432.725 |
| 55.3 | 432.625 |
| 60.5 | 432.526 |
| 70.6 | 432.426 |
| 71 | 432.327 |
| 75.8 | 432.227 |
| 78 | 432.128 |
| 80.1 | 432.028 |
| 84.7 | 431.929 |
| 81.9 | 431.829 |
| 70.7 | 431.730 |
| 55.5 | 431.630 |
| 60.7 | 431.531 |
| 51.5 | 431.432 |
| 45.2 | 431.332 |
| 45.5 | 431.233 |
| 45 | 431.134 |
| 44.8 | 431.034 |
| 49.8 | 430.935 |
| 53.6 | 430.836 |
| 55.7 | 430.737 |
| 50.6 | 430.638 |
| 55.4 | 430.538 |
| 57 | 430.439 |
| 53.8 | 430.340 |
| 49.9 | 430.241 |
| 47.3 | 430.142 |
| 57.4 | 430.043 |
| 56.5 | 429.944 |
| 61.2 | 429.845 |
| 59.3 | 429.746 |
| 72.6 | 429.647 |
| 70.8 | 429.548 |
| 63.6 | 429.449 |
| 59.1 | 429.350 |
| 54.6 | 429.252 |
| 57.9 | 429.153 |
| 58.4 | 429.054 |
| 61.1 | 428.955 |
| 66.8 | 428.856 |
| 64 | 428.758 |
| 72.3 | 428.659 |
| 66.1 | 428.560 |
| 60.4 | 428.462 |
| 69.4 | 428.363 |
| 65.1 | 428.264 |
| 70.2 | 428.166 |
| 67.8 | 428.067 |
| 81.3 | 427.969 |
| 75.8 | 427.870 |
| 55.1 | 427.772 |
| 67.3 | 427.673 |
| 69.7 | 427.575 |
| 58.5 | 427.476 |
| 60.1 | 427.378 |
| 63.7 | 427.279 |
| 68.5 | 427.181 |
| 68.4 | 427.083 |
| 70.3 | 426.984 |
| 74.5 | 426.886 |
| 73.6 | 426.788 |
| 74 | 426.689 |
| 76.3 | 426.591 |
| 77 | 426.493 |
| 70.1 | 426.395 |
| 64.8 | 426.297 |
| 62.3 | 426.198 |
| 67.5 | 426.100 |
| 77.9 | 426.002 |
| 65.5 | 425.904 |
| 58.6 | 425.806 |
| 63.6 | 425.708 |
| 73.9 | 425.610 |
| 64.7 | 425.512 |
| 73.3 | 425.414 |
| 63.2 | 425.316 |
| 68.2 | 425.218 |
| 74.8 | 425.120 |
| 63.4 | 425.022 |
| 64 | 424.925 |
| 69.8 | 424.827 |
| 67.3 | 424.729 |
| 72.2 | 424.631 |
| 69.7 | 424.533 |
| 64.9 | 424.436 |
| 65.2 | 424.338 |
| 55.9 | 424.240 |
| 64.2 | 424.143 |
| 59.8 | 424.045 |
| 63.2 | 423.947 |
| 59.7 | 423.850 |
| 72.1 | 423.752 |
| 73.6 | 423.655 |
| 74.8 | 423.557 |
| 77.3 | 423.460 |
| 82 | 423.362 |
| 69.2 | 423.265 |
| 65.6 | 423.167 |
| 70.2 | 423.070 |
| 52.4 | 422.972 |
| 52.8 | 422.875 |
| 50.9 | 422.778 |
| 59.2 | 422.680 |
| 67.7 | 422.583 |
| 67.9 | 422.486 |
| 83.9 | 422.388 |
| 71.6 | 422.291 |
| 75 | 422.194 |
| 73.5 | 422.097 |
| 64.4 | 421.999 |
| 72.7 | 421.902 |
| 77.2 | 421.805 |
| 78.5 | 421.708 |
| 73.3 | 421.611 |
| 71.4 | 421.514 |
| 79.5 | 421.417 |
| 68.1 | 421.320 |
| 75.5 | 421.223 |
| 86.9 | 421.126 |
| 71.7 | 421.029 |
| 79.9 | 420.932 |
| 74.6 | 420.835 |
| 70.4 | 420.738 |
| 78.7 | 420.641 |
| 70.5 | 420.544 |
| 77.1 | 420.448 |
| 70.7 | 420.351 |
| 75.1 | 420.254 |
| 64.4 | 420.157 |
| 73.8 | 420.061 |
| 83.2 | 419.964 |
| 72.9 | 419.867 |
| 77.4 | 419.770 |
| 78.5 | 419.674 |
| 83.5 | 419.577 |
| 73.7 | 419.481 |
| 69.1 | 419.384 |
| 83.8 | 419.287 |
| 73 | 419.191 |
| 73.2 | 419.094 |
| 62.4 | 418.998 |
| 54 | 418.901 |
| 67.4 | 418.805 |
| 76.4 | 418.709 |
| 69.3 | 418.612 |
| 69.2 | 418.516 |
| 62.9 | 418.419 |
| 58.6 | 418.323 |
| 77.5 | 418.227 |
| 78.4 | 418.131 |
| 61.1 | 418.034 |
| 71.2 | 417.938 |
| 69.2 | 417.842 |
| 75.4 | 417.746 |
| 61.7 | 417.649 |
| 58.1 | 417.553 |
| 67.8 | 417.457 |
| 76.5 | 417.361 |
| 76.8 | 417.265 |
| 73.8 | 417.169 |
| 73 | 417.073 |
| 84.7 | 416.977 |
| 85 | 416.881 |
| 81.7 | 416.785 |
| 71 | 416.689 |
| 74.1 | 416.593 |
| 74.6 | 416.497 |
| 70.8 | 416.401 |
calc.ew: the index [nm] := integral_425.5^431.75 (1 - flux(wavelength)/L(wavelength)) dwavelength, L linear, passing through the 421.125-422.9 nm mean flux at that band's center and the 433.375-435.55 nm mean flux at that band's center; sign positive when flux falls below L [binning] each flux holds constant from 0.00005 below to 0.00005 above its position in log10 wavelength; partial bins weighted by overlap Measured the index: 0.77 nm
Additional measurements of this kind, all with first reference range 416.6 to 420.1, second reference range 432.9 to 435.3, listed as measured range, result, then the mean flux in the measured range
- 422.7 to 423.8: 0.08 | 67.1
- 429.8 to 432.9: 0.55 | 59.3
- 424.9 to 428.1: 0.17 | 68.5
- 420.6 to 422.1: -0.05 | 74.8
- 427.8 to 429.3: 0.13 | 65.9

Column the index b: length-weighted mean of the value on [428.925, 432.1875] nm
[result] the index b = 59.1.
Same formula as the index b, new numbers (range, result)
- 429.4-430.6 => 58.6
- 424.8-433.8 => 65.3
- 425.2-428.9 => 68.2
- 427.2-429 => 66.4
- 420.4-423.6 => 71.6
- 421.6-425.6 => 68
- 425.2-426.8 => 69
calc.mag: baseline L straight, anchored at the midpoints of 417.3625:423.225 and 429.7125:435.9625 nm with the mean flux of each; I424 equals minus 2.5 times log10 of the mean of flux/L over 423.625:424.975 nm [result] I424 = 0.056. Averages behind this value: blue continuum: 70.9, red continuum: 65.6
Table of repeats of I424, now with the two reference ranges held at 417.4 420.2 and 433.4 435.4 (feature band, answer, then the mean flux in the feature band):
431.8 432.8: 0.02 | 70.6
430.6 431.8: 0.33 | 52.9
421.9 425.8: 0.06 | 67.3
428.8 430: 0.16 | 61.8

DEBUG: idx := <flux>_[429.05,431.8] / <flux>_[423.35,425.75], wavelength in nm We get 0.83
